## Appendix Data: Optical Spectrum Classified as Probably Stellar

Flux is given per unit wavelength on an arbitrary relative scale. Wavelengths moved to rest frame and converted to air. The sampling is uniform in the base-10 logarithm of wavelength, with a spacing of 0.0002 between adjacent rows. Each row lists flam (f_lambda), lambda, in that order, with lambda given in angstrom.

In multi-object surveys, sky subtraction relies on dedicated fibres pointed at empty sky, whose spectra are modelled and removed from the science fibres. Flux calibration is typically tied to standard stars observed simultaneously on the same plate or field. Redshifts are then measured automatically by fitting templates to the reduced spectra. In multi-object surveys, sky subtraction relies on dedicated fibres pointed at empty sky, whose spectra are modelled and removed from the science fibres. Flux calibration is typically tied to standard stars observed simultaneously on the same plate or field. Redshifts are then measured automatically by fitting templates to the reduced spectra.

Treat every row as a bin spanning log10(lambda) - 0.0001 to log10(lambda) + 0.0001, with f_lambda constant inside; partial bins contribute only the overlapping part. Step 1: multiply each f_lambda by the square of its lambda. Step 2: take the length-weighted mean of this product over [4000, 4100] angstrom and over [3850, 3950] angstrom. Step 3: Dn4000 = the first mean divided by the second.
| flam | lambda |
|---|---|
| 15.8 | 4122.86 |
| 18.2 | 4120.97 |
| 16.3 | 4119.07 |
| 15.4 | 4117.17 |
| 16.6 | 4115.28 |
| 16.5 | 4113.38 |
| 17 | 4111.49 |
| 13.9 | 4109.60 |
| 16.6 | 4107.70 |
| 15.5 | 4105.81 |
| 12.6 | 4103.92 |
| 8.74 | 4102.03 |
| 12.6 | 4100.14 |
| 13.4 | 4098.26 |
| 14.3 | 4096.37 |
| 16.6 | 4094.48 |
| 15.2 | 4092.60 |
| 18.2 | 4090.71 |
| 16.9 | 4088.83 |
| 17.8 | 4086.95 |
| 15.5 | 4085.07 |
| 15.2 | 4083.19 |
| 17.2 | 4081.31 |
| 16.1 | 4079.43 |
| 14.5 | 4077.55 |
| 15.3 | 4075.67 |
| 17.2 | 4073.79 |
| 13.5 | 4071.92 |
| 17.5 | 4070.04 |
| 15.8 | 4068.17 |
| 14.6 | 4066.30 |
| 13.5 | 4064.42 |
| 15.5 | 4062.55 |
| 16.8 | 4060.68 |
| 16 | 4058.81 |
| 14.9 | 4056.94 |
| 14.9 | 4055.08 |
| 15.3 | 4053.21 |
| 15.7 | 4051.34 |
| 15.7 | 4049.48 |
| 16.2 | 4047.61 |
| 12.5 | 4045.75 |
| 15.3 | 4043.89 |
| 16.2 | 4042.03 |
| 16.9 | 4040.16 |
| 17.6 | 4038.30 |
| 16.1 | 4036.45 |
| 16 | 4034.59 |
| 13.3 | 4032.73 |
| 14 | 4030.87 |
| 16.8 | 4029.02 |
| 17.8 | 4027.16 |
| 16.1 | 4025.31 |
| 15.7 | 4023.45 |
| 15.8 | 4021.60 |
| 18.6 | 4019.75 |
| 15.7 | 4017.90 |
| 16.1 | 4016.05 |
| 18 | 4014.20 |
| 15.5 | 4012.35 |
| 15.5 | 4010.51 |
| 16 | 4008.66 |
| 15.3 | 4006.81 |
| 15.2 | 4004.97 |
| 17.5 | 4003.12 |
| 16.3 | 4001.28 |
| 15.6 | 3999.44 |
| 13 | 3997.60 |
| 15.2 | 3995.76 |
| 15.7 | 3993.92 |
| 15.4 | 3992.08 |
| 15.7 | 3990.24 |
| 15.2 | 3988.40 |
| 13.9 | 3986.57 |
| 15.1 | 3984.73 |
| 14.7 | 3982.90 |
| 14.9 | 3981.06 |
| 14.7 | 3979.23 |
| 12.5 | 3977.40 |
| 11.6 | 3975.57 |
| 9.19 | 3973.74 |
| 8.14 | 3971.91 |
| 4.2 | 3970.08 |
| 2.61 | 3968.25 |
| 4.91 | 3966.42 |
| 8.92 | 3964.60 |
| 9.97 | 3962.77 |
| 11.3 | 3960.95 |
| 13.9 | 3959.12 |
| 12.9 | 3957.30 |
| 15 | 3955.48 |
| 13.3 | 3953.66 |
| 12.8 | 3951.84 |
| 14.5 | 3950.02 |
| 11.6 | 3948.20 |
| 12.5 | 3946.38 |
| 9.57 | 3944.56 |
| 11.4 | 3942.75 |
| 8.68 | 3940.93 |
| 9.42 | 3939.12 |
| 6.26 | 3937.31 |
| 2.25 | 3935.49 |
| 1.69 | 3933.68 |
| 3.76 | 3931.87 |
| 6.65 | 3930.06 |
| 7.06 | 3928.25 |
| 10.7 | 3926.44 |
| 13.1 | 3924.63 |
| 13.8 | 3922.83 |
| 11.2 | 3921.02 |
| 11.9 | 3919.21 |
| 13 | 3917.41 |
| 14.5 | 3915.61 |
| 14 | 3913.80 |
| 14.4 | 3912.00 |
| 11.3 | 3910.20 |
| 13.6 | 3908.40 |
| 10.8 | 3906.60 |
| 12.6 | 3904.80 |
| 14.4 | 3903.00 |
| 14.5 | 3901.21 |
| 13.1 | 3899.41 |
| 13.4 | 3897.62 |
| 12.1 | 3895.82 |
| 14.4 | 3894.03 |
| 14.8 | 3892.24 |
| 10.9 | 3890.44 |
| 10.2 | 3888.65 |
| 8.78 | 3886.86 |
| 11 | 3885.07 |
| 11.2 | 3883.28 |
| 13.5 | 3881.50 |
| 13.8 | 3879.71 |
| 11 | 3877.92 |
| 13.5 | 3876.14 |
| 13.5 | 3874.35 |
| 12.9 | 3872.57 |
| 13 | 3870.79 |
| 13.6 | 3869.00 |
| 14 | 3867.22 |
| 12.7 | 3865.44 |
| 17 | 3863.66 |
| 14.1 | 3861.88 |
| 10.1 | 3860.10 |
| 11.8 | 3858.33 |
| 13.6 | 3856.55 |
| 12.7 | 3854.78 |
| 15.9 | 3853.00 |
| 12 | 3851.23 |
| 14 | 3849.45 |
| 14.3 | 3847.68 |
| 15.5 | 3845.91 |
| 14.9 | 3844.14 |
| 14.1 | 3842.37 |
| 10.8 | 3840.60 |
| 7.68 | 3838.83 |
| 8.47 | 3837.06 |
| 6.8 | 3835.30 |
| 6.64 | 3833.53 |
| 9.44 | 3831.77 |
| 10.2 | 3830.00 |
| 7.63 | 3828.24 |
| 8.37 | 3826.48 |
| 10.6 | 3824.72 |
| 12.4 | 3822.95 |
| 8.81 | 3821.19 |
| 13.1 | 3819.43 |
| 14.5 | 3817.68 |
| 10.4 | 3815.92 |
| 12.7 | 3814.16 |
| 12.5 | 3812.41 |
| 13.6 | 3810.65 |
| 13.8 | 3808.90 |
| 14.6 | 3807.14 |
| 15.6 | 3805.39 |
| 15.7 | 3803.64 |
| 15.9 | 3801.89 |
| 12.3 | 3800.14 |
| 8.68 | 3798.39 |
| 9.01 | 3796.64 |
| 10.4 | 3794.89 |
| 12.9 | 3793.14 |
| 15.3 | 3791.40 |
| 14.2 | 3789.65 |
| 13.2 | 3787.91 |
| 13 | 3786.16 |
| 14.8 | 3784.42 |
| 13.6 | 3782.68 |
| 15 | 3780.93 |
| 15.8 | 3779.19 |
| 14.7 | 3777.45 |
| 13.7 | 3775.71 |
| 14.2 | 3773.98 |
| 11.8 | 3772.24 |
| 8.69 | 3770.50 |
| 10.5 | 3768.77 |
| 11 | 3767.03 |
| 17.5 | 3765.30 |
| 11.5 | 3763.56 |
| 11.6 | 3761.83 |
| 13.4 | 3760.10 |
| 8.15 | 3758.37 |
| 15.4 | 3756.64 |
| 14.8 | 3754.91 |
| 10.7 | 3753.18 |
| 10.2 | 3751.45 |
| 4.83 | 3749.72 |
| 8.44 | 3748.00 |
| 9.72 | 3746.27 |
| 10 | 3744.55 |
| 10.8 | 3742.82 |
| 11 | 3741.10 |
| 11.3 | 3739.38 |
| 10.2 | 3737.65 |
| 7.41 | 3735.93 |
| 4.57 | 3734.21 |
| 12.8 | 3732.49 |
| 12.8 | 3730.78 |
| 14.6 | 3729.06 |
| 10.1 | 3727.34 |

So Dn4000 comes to 1.5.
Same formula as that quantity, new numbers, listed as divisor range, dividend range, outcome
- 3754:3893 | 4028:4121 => 1.41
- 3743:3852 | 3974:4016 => 1.39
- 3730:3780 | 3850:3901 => 1.21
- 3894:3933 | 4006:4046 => 1.43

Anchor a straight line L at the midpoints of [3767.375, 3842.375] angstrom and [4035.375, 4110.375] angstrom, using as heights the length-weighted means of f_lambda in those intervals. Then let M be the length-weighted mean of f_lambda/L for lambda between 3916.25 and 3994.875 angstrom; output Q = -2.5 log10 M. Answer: 0.27 mag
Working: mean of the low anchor 12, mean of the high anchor 15.3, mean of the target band 10.9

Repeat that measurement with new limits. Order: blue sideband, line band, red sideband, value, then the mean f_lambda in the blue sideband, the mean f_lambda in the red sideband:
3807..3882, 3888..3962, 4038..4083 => 0.177 mag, 12.2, 15.6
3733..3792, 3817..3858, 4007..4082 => 0.131 mag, 11.8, 15.8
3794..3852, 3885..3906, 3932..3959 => -0.172 mag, 11.7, 10.1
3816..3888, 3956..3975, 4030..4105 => 0.480 mag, 11.9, 15.3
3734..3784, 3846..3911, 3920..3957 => -0.237 mag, 11.5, 9.82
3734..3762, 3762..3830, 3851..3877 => -0.103 mag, 10.2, 13.4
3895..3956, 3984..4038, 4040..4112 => -0.170 mag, 11.1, 15.3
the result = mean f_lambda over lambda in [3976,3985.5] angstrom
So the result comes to 14.2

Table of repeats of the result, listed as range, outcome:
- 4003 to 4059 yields 15.9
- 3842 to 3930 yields 12.8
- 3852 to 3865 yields 13.6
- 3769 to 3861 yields 12.3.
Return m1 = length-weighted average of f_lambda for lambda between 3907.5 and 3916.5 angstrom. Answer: 13.6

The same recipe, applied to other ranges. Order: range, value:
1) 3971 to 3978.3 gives 10.4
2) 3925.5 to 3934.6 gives 5.99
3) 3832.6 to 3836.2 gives 6.78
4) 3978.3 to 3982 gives 14.8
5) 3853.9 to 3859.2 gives 12.7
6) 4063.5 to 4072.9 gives 15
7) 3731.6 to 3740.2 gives 9.26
